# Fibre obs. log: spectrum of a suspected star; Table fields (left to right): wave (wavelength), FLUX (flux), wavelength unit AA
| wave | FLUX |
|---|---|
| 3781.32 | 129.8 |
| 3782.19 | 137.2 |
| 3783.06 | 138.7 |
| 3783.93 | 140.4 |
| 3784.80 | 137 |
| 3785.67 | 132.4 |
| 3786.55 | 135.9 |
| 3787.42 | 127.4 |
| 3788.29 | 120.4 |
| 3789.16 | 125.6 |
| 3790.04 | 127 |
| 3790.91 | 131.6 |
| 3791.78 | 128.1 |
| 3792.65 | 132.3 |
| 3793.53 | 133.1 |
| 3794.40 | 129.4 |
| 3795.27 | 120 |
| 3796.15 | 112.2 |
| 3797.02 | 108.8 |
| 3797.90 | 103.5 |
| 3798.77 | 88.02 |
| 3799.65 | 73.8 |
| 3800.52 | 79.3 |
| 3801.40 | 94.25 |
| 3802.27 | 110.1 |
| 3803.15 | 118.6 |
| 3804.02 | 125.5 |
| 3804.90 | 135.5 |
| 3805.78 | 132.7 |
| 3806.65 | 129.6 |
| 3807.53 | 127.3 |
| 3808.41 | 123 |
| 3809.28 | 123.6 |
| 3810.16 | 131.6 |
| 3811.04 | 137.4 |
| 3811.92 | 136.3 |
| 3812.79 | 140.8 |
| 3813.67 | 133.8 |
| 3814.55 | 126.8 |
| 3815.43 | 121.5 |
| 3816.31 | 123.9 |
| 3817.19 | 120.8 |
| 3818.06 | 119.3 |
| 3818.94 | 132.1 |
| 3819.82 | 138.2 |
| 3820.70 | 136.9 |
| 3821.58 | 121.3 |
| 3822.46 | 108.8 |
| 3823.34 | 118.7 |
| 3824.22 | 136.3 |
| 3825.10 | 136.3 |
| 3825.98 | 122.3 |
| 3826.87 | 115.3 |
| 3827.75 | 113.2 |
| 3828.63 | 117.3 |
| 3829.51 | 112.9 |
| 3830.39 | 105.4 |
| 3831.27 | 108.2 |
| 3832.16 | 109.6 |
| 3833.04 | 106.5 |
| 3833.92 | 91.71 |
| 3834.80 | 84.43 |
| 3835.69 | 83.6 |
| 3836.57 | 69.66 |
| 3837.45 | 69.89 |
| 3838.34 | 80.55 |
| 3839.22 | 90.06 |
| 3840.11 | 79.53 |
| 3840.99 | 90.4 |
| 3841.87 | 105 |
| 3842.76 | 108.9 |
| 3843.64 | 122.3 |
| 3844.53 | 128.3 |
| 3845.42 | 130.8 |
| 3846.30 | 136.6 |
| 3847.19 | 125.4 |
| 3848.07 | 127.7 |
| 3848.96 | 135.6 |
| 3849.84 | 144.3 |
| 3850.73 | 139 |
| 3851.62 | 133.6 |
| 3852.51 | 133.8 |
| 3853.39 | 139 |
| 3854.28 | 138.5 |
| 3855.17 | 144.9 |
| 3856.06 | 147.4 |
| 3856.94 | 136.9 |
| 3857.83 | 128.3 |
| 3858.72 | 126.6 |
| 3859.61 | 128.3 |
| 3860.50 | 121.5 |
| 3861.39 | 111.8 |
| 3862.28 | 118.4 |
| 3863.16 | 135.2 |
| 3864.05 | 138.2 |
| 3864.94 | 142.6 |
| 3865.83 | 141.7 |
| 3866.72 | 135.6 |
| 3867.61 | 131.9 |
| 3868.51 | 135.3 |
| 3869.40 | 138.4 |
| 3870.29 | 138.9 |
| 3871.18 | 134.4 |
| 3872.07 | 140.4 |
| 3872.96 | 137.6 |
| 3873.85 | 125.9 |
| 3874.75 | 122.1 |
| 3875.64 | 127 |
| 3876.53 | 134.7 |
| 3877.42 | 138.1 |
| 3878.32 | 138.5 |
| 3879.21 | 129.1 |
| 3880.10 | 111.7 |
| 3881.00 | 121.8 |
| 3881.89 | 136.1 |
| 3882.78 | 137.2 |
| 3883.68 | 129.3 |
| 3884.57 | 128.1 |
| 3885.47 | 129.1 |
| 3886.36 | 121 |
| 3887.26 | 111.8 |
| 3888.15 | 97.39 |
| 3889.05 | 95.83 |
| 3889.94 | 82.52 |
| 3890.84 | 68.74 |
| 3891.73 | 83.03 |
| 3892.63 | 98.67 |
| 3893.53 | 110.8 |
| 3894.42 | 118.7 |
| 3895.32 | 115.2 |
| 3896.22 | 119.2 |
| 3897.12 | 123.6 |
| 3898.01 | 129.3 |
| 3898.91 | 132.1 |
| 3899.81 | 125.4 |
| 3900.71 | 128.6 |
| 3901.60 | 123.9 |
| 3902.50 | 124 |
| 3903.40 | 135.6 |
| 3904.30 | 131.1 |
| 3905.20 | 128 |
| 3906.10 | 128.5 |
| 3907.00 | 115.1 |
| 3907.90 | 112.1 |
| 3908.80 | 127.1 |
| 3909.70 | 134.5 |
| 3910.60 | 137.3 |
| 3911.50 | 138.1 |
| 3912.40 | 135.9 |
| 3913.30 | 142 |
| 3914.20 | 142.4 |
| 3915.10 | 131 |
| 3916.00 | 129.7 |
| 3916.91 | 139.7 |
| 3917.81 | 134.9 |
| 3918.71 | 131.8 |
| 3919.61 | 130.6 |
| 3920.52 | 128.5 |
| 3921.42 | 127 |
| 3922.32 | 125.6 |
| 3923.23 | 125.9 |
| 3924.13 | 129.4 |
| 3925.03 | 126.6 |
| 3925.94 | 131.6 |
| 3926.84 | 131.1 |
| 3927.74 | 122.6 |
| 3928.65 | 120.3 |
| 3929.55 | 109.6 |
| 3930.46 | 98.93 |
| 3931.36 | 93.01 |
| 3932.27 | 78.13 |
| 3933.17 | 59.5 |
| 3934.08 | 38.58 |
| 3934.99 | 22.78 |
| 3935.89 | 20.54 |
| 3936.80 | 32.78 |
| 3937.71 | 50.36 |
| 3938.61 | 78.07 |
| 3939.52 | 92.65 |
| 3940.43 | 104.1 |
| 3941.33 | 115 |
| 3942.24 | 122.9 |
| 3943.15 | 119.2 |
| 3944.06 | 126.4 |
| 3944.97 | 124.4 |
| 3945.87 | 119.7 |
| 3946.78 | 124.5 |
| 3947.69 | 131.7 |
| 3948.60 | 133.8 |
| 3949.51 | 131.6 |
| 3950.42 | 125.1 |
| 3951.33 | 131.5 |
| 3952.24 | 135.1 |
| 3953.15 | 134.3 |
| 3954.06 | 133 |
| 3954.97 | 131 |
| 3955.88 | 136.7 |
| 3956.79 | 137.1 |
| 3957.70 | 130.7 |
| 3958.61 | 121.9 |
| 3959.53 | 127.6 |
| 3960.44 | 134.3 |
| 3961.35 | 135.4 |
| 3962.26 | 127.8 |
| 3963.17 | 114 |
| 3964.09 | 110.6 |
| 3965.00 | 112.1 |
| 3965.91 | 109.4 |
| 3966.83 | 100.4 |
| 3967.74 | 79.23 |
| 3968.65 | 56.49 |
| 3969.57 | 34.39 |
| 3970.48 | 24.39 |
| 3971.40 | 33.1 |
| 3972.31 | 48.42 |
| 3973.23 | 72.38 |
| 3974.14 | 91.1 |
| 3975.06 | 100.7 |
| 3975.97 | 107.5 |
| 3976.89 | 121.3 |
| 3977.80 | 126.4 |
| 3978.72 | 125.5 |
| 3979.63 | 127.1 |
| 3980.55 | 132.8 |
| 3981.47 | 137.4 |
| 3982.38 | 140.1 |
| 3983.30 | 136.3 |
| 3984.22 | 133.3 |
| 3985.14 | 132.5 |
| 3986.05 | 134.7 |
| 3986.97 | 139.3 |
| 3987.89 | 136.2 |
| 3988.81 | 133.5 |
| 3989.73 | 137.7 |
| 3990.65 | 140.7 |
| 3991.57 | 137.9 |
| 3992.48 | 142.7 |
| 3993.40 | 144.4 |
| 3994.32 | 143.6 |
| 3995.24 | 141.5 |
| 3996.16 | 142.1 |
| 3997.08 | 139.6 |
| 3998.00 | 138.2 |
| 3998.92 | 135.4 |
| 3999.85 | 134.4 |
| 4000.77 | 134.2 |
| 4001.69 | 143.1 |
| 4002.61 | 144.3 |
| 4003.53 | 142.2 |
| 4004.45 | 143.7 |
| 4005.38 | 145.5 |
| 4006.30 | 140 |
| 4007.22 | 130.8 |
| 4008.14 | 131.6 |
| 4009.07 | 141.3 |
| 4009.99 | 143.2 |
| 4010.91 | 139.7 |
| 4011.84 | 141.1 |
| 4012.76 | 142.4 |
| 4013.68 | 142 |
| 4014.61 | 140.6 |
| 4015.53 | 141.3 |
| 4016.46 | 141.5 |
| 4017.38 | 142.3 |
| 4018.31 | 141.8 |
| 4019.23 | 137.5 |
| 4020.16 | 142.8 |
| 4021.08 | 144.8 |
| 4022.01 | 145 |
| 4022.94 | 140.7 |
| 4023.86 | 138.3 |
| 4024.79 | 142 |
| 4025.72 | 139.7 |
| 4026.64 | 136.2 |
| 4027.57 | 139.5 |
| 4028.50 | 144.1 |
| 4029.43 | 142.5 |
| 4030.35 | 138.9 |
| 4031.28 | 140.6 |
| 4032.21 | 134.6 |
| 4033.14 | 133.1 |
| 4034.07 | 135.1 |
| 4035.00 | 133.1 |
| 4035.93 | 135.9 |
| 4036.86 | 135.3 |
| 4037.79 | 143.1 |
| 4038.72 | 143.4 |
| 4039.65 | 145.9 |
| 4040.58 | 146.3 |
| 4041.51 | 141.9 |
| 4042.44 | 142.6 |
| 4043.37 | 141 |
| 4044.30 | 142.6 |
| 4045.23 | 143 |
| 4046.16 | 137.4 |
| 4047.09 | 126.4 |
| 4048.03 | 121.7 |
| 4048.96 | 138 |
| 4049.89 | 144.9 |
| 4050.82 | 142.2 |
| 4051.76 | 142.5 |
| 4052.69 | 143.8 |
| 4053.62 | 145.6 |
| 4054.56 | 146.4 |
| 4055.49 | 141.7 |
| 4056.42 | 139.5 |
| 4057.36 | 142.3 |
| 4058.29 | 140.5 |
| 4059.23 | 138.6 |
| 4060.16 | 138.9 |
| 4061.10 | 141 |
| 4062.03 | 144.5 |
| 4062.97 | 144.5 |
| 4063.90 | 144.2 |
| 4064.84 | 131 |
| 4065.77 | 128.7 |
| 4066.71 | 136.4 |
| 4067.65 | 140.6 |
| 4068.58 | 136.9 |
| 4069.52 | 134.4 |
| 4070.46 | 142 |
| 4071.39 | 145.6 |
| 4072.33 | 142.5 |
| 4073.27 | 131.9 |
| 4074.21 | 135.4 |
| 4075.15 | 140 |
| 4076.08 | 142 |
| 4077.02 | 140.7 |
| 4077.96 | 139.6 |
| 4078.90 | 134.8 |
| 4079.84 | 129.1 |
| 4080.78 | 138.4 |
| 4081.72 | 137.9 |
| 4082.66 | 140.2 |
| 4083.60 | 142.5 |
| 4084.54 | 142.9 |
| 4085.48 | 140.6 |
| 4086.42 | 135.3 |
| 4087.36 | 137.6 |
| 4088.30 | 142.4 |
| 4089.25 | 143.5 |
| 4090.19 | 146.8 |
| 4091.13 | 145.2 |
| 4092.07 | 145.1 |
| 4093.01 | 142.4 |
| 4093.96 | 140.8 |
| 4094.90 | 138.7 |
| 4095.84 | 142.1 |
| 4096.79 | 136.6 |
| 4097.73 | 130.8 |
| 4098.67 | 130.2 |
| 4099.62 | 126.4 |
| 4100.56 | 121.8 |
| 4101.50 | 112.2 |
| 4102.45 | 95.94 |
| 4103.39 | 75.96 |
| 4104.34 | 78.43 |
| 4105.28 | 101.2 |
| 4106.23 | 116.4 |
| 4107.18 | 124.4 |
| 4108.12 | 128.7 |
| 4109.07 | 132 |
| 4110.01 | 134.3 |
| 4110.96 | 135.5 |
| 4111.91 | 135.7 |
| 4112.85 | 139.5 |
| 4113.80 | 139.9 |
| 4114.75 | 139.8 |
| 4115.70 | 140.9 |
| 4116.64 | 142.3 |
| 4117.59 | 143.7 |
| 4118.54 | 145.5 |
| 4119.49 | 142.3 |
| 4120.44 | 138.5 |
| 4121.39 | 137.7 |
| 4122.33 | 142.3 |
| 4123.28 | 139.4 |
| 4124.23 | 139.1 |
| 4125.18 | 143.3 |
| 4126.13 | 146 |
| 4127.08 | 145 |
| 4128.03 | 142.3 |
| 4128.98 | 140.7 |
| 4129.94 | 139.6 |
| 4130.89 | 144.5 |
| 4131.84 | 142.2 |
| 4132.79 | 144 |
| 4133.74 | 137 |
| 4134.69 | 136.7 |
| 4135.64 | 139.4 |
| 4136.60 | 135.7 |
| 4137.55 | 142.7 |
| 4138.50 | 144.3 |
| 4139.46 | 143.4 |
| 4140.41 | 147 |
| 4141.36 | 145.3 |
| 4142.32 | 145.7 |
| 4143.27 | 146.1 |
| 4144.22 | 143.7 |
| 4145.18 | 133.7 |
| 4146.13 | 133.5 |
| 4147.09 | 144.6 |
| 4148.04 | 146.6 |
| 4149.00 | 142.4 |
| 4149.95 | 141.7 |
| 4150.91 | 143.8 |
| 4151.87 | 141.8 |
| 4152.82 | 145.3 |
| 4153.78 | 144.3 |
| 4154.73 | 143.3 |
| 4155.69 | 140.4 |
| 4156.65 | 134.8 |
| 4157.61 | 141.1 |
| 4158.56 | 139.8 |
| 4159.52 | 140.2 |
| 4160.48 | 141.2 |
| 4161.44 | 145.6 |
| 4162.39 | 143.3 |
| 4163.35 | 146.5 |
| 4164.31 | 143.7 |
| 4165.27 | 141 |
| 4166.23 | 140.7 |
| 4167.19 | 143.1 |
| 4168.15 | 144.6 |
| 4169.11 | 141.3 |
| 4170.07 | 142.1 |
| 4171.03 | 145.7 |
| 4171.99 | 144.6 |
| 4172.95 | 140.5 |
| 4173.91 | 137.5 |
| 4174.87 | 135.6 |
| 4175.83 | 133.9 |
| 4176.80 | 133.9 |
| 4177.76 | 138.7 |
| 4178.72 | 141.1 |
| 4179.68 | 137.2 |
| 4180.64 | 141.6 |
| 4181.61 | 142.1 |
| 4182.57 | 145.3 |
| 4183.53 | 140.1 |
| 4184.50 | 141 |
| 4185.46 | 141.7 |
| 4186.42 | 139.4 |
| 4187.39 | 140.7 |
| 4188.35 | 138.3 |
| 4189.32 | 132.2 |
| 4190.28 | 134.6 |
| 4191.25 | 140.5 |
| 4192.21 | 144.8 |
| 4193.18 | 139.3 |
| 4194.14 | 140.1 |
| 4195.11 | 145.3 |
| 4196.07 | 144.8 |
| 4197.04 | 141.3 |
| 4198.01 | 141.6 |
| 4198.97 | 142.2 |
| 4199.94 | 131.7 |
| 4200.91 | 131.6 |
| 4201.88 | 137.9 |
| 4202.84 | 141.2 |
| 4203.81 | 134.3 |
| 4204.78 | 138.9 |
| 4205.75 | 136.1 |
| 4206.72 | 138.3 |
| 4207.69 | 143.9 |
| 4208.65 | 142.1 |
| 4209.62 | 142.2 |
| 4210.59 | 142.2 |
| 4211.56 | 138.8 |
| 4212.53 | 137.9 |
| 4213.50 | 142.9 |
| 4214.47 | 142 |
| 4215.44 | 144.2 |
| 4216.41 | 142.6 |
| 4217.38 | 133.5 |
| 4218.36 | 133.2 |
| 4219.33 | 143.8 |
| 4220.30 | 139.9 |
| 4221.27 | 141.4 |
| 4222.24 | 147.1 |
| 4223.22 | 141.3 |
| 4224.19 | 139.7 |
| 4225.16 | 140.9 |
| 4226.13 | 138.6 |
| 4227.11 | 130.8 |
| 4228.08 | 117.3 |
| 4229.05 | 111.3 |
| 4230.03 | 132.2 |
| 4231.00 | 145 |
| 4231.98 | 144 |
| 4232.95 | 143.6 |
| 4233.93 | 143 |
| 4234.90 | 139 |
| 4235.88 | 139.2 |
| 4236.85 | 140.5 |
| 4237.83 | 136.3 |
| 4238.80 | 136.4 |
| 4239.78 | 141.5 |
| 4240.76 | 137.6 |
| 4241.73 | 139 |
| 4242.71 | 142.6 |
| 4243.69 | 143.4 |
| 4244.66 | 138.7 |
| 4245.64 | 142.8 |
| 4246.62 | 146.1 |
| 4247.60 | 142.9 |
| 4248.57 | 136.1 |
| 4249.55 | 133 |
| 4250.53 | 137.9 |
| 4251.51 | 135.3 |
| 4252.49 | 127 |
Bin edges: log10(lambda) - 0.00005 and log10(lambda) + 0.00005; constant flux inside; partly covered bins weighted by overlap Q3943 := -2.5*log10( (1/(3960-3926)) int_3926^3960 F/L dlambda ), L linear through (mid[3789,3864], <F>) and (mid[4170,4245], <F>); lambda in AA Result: 0.173 mag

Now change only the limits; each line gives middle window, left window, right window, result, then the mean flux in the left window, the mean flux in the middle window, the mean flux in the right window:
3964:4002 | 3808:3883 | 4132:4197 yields 0.13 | 124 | 116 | 141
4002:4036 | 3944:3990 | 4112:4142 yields -0.13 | 116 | 140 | 142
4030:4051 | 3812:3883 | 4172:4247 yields -0.05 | 123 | 139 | 139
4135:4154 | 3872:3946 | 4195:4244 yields -0.07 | 115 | 142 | 139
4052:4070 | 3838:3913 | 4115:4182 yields -0.03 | 124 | 140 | 142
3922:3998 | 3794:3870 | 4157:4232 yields 0.13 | 120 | 112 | 140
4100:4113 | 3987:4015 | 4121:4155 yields 0.21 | 140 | 116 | 142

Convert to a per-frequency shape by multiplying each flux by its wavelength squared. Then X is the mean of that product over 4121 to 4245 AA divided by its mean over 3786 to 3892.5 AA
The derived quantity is 1.4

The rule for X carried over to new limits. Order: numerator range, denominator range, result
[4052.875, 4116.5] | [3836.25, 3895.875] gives 1.23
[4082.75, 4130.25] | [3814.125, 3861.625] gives 1.30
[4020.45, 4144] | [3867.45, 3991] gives 1.28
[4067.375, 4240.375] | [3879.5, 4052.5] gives 1.23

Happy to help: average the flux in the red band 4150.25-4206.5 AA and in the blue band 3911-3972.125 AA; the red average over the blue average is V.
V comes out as 1.3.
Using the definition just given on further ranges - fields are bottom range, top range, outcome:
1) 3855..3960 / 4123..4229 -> 1.17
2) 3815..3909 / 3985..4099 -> 1.15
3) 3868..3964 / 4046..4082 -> 1.17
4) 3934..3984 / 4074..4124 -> 1.26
